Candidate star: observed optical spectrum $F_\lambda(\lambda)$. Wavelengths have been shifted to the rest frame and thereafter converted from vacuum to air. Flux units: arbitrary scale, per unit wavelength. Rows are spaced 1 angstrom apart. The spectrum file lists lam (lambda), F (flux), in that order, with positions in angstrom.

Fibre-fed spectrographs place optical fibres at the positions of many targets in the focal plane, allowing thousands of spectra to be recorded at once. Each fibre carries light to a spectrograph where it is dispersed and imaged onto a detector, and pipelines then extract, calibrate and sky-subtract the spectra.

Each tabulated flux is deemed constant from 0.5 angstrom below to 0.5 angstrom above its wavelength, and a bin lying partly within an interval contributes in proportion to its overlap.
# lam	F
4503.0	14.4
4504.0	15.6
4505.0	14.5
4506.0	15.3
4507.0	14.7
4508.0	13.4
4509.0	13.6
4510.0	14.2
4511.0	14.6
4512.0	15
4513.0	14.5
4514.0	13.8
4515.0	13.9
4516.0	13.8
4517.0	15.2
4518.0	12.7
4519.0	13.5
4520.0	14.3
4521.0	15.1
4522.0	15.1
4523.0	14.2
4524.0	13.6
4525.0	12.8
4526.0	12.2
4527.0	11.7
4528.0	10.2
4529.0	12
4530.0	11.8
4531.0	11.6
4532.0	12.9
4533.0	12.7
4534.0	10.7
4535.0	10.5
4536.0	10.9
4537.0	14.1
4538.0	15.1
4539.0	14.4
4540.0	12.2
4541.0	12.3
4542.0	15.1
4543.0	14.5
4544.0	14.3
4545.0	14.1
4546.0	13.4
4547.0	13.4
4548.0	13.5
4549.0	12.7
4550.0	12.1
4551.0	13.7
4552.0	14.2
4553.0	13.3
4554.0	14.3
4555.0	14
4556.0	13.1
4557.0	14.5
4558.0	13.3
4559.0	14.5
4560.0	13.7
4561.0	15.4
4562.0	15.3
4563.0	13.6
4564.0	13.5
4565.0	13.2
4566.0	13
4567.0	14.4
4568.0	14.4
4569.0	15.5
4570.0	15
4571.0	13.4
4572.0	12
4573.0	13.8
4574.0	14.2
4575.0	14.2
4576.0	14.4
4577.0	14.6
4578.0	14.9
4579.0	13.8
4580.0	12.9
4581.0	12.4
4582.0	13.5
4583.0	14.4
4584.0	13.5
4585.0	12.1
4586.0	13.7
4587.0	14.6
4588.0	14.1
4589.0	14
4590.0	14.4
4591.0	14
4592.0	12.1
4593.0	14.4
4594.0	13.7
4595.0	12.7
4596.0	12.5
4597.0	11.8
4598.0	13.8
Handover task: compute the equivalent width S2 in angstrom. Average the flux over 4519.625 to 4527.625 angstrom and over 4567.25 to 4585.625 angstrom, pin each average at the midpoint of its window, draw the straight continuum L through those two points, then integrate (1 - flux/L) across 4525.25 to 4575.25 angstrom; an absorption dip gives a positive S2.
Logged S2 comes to 1.3 angstrom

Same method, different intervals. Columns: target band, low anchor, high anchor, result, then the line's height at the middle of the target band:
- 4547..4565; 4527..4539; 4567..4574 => -0.63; 13.3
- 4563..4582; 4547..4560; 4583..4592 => -0.24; 13.7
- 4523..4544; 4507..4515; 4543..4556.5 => 1.79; 13.8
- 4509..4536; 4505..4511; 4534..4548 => 1.43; 13.9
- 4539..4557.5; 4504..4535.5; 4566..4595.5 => -0.03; 13.6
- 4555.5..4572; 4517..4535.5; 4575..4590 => -0.74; 13.4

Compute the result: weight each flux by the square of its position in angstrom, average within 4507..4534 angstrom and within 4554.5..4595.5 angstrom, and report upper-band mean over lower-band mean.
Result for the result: 1.06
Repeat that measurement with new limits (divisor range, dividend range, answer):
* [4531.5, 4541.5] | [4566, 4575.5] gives 1.13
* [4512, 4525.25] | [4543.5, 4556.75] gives 0.98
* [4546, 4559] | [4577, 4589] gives 1.02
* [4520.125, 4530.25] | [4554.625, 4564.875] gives 1.10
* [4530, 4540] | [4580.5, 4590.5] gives 1.12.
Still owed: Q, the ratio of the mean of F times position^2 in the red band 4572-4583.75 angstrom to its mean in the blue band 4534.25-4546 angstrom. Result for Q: 1.05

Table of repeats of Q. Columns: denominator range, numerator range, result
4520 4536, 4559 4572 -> 1.15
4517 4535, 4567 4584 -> 1.12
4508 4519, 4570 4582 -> 1.00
